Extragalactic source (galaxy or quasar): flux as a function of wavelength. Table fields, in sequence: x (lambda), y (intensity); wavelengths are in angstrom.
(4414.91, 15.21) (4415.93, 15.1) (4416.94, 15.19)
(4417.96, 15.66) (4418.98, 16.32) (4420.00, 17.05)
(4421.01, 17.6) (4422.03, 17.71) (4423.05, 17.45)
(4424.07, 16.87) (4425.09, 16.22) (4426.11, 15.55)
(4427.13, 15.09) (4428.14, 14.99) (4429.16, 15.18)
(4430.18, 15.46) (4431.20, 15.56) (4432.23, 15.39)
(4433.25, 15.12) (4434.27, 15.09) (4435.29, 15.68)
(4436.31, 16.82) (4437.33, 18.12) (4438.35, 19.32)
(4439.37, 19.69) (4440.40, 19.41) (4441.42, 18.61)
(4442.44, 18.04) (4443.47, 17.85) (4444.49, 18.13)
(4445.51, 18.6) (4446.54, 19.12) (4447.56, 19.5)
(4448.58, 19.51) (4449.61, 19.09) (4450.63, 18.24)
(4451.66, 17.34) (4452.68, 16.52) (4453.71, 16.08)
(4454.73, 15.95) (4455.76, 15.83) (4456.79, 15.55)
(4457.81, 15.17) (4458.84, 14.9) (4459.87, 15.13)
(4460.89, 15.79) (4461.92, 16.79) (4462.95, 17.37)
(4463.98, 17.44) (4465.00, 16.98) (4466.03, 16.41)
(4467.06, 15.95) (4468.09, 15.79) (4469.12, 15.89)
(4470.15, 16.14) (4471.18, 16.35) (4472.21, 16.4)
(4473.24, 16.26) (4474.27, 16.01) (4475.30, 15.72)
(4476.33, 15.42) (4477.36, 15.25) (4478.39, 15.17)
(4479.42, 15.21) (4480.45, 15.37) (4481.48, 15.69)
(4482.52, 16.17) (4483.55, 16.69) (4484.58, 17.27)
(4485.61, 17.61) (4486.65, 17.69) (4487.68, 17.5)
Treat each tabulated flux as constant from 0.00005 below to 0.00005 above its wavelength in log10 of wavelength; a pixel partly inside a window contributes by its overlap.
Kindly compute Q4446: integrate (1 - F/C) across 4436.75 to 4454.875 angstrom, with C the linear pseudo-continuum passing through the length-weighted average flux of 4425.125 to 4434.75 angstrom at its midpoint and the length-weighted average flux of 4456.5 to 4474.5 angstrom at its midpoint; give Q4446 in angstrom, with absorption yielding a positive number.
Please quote -3.1 angstrom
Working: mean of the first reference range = 15.3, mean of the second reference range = 16.1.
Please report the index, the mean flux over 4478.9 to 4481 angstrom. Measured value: 15.3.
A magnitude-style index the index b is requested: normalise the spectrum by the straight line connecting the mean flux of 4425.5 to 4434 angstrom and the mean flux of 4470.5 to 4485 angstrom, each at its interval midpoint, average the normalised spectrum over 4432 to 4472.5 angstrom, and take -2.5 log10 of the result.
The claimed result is -0.10 mag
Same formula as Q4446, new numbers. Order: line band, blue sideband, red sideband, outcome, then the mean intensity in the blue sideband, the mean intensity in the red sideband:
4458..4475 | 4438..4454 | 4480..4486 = 1.12 angstrom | 18.5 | 16.5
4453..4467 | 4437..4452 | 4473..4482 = 0.90 angstrom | 18.7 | 15.6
